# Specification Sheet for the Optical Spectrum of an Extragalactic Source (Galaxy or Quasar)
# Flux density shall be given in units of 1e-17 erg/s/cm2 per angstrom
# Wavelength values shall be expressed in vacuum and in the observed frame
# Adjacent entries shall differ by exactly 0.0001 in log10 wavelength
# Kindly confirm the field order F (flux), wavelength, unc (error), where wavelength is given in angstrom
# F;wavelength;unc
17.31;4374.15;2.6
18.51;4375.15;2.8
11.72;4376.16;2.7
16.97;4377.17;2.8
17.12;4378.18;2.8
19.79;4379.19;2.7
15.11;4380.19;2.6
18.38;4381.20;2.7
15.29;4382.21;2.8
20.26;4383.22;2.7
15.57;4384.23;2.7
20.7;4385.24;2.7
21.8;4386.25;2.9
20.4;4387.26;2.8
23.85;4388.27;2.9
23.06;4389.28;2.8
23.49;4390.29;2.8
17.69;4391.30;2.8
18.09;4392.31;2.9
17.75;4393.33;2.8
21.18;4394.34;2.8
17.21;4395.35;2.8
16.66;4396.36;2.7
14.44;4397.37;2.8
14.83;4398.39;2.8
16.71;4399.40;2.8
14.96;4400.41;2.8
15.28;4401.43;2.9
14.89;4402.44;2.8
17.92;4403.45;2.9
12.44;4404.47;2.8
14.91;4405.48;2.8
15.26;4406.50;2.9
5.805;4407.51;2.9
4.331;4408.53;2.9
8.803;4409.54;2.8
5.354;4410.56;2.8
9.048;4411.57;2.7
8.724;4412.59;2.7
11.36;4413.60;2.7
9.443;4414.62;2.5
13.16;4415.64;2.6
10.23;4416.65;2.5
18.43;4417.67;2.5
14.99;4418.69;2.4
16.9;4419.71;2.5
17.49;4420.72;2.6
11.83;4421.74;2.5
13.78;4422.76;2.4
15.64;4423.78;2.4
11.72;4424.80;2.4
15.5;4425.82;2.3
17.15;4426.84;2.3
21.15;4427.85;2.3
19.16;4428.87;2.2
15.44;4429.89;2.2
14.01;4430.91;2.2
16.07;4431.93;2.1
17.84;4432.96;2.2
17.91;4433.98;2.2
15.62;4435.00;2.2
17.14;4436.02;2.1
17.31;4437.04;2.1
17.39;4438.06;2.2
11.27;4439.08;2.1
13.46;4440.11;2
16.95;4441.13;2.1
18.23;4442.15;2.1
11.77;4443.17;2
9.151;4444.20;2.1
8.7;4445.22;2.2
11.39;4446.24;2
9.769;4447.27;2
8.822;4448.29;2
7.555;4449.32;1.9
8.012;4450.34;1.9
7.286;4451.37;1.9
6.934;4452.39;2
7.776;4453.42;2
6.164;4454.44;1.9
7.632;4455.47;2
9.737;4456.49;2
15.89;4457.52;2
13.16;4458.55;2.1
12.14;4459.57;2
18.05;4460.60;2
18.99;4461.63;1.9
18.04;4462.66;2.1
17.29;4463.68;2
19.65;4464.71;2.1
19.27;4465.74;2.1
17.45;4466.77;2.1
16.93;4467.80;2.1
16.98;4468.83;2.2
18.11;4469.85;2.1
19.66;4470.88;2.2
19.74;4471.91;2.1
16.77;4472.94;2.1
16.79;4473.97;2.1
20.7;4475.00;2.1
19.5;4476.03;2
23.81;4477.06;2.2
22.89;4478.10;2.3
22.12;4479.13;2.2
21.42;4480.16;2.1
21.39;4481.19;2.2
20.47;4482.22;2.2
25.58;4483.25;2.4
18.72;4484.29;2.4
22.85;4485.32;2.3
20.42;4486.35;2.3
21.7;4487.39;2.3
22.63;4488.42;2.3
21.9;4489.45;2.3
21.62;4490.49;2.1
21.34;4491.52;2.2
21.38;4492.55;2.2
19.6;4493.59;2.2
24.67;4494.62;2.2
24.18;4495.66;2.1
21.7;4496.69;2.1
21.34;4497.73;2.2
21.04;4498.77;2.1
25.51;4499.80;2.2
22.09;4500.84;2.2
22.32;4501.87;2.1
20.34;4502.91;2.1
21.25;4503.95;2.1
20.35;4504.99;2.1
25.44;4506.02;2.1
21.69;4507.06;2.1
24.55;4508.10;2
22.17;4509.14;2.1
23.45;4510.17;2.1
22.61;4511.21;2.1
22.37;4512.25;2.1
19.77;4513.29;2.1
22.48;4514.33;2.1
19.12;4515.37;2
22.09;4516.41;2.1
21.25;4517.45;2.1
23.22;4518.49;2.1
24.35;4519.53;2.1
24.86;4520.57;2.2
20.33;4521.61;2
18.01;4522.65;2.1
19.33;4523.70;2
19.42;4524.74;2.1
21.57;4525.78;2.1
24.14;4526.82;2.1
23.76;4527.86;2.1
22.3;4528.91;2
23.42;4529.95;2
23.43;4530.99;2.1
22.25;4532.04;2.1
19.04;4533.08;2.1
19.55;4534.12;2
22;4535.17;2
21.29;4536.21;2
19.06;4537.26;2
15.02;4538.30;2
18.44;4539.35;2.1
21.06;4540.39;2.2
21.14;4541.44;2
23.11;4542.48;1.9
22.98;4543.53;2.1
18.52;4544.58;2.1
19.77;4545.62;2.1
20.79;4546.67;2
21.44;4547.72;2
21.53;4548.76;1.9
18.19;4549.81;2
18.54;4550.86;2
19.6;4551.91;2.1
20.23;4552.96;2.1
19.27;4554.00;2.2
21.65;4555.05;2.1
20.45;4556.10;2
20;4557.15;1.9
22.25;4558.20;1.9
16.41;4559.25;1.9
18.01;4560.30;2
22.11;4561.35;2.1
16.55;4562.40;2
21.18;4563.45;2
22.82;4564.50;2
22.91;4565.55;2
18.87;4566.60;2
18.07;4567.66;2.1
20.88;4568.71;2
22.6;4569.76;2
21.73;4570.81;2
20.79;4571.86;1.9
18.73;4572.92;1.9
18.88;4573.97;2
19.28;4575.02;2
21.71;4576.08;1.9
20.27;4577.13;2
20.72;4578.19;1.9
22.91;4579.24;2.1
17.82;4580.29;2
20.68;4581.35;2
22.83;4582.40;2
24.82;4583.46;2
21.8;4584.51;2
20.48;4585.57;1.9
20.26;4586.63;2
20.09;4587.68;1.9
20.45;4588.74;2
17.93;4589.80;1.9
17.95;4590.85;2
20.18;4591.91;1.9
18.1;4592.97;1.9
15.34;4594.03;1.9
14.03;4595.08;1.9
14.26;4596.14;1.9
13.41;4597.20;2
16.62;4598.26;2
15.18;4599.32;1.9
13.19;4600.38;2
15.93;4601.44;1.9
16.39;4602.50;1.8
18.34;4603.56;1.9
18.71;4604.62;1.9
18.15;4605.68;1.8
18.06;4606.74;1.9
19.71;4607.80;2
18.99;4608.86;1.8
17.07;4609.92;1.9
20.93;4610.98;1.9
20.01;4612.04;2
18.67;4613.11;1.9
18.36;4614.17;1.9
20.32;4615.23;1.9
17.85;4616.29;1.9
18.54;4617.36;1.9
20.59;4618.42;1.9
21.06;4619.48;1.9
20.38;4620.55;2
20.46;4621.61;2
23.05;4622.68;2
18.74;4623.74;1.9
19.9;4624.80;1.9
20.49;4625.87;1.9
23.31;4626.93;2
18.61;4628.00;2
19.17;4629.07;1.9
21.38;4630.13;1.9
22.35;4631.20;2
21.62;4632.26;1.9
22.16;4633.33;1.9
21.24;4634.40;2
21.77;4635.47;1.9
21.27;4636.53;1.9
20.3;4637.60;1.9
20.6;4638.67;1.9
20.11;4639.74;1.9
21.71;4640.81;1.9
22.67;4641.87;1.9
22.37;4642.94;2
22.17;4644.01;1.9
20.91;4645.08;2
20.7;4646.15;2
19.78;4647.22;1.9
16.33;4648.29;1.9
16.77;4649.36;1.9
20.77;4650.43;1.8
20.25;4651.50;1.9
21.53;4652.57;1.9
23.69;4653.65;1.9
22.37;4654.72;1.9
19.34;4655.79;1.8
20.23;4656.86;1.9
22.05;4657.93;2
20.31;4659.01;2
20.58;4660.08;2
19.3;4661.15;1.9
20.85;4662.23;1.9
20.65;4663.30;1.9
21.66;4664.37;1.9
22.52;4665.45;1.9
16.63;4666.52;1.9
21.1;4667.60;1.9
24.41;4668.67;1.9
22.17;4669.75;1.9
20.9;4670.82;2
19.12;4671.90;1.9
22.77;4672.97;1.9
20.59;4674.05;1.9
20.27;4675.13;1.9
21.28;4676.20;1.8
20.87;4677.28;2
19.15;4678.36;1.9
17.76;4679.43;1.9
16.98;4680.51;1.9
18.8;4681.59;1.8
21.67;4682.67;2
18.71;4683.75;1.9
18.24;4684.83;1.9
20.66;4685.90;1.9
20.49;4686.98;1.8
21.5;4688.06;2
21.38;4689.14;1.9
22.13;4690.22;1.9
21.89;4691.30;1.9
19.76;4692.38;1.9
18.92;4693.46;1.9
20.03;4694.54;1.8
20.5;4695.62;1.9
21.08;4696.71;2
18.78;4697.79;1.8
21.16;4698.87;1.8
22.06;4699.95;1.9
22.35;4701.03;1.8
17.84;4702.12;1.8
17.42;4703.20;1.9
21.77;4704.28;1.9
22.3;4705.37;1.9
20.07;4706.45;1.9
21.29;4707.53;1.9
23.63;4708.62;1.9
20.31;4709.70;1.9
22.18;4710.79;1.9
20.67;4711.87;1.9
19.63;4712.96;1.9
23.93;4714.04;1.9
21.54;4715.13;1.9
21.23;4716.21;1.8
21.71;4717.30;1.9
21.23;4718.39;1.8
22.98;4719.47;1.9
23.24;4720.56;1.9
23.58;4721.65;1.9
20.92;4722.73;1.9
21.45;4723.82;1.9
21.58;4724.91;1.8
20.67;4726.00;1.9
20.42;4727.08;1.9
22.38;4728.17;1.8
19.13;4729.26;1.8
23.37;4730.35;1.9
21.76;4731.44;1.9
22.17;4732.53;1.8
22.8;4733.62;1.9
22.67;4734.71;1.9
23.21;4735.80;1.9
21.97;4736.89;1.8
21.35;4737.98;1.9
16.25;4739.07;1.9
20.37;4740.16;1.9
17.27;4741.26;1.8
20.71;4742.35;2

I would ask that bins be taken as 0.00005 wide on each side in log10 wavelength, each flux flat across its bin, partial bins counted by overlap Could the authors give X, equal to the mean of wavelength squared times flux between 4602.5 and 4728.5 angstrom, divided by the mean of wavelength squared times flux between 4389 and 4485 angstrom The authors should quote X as 1.5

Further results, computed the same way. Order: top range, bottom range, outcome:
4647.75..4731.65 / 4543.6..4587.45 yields 1.07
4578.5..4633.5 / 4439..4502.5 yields 1.17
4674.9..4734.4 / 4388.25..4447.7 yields 1.62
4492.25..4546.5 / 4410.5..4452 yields 1.66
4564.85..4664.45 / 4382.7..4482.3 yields 1.40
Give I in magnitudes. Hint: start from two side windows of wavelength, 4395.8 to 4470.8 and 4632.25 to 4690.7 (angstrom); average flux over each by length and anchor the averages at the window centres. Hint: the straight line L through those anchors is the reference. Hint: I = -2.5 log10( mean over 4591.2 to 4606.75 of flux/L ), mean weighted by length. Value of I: 0.149 mag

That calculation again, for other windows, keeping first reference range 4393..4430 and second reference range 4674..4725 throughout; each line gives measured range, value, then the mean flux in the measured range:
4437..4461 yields 0.30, 11.3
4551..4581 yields -0.15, 20.2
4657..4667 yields -0.03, 20.5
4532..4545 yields -0.19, 20.2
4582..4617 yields 0.01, 18.3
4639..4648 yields -0.09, 21.2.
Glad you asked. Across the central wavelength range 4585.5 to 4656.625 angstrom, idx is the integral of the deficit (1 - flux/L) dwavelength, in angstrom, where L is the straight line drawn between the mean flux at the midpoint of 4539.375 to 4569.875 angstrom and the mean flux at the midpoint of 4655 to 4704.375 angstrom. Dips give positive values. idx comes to 3.2 angstrom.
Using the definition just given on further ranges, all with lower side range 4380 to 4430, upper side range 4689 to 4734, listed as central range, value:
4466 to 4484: -3.4 angstrom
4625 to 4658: -1.6 angstrom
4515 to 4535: -4.4 angstrom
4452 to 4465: 2.6 angstrom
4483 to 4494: -2.9 angstrom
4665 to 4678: -0.3 angstrom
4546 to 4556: -1.1 angstrom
